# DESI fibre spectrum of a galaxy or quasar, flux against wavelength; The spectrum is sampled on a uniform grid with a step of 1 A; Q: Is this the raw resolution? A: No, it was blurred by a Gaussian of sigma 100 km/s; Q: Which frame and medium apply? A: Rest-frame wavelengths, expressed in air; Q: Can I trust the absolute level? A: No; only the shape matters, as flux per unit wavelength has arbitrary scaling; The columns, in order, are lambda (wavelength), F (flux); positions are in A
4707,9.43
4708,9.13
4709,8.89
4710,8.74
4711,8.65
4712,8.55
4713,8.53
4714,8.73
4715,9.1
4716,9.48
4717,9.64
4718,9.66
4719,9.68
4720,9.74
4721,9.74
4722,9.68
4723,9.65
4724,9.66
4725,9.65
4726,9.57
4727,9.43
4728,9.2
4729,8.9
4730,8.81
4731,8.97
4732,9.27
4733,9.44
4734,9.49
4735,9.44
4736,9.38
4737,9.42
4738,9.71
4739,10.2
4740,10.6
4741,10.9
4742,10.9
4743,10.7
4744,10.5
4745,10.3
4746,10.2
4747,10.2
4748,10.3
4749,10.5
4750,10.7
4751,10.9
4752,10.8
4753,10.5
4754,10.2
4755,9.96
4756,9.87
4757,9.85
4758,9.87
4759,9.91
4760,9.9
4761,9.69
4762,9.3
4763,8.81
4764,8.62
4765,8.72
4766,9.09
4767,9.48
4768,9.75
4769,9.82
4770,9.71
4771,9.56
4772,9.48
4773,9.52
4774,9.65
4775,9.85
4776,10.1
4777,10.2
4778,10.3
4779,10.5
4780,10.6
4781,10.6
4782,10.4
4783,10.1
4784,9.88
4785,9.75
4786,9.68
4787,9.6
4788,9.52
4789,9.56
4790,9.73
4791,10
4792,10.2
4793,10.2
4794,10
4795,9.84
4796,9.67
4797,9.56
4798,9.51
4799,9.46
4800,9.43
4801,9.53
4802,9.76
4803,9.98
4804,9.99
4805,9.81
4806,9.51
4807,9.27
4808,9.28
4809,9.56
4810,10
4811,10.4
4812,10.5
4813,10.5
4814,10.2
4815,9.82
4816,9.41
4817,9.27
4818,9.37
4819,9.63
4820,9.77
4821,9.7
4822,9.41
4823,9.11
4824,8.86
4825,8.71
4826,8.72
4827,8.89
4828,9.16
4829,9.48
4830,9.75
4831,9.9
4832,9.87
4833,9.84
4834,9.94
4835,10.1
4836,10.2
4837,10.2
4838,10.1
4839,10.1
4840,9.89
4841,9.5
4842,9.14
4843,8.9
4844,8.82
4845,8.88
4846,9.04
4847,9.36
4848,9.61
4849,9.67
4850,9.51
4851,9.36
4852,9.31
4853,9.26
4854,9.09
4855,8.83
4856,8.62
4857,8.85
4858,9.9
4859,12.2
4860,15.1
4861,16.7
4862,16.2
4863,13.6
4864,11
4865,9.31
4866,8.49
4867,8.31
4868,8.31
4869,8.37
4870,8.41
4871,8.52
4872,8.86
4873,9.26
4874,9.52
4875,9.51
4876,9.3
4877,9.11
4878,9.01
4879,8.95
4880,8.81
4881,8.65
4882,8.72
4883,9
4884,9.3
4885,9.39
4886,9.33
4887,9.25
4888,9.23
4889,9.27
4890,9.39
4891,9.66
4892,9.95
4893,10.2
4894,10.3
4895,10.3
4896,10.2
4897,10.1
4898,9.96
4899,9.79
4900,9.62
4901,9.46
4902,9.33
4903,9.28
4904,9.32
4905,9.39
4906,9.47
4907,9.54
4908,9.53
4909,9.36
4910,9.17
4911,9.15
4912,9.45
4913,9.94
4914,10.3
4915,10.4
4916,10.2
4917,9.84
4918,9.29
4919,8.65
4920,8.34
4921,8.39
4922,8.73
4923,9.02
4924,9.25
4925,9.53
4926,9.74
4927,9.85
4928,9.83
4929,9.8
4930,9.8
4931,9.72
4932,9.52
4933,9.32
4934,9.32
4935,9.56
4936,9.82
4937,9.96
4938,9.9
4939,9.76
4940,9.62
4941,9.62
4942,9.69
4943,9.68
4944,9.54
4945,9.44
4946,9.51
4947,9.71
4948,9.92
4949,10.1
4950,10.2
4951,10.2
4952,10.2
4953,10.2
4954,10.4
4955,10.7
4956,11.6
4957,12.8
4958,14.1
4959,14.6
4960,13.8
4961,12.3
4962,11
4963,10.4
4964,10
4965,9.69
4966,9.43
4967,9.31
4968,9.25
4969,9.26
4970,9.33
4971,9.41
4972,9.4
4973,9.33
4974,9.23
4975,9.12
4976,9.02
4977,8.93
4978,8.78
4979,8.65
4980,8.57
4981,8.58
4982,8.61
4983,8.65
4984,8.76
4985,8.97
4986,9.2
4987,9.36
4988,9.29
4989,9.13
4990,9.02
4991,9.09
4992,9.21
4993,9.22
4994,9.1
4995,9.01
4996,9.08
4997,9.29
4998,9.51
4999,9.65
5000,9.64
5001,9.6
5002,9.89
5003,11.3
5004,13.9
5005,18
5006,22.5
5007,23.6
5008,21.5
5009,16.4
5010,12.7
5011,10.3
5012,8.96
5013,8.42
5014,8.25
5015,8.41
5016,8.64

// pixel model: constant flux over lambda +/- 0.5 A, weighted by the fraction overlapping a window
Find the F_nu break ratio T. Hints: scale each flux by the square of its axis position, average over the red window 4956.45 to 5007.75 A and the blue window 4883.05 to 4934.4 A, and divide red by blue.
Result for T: 1.14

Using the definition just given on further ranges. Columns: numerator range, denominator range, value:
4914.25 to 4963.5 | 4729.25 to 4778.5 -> 1.11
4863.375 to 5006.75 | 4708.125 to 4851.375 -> 1.08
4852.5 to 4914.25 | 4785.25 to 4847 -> 1.04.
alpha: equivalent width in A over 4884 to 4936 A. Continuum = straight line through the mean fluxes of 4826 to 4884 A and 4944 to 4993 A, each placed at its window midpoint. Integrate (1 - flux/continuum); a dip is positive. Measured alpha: 1.5 A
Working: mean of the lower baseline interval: 9.75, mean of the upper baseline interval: 9.9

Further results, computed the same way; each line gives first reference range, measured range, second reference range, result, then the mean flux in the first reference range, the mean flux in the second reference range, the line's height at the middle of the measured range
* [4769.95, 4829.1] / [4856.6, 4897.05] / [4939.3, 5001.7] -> -0.8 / 9.73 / 9.81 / 9.77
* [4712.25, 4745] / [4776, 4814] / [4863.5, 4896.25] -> -1.8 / 9.62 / 9.24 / 9.45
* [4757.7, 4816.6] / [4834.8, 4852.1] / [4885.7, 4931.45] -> 0.2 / 9.77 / 9.56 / 9.67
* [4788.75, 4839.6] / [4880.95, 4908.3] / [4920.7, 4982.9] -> 0.8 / 9.7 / 9.9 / 9.82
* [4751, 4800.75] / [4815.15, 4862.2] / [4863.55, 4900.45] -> -1.7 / 9.81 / 9.31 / 9.52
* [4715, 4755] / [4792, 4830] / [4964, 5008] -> 1.5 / 9.89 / 10.3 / 10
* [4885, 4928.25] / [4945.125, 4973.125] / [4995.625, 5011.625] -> 2.7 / 9.54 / 13.6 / 11.7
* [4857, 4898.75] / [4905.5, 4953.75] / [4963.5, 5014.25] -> 2.8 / 9.96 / 10.5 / 10.2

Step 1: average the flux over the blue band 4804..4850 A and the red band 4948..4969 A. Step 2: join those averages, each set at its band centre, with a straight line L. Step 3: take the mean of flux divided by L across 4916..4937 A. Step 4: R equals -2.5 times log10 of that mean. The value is 0.13 mag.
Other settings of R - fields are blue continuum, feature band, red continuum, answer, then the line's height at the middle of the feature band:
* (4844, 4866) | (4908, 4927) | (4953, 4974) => 0.138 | 10.7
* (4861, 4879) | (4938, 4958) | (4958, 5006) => -0.027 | 10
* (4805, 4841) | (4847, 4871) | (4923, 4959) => -0.053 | 9.8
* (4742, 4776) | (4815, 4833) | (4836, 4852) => 0.024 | 9.59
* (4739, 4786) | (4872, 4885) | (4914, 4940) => 0.066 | 9.67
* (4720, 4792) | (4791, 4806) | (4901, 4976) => 0.008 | 9.86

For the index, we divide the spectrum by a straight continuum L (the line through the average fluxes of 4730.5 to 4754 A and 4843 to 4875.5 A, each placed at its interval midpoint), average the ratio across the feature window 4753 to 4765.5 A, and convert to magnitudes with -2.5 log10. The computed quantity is 0.058 mag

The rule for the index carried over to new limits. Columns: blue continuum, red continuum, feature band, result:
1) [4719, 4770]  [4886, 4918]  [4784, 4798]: 0.00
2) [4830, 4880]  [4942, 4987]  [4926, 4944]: 0.03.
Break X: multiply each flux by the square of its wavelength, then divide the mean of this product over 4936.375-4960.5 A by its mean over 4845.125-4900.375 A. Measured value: 1.1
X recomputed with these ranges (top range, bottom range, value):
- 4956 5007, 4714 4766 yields 1.18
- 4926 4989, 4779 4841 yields 1.08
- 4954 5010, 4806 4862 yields 1.17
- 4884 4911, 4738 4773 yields 1.02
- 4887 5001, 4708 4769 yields 1.09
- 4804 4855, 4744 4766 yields 0.99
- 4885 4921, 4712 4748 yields 1.06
